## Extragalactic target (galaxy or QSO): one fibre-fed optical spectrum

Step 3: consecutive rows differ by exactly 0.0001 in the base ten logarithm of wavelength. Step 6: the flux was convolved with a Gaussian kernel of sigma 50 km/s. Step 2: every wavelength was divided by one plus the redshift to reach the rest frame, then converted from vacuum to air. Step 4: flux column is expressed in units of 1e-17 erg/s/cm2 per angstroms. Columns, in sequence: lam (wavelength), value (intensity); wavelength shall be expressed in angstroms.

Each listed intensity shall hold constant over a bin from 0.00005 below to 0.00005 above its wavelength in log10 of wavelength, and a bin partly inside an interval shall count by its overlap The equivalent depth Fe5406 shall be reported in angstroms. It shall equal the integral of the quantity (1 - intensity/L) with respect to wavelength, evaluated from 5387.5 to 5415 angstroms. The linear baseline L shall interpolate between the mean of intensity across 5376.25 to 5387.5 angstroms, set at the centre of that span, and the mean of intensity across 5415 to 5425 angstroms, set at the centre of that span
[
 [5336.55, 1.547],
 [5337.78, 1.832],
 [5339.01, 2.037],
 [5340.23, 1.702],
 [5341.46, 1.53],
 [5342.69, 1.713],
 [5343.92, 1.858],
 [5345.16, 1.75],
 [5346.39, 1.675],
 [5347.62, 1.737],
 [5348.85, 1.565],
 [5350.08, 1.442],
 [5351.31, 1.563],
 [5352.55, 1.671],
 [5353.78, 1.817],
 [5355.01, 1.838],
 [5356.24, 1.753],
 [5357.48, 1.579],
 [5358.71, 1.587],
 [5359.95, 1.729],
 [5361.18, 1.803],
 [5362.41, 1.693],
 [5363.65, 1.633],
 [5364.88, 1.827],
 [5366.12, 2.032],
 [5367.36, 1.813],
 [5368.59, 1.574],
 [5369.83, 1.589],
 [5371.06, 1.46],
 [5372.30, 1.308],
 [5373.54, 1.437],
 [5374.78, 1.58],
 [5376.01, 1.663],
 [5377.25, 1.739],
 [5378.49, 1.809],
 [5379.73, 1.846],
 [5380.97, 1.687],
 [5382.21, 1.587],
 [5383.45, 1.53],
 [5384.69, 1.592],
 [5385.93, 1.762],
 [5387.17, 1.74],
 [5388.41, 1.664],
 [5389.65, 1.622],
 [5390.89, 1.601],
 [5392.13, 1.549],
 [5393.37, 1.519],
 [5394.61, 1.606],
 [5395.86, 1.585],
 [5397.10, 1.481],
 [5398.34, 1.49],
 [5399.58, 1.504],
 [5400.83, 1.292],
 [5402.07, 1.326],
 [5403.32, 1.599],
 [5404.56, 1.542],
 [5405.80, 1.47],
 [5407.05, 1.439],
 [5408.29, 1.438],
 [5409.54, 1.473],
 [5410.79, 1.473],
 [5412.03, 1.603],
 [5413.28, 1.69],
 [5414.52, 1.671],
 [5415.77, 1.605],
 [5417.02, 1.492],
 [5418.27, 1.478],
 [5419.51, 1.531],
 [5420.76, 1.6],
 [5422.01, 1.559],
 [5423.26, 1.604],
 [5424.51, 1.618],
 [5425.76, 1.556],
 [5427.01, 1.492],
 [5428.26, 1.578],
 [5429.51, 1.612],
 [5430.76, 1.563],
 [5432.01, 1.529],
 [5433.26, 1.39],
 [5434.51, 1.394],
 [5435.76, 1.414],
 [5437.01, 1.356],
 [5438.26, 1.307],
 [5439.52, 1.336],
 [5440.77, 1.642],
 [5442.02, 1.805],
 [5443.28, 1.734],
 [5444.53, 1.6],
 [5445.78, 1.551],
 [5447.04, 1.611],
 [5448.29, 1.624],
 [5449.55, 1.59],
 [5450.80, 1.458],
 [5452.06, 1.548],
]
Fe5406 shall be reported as 1.6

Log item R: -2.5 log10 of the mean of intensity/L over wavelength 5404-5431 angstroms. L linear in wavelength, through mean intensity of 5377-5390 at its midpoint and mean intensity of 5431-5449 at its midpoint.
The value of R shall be 0.03 mag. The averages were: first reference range 1.69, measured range 1.55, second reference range 1.52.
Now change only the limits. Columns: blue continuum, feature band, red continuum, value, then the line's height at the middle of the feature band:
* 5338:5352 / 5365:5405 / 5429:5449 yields 0.02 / 1.62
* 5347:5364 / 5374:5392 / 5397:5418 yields -0.06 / 1.58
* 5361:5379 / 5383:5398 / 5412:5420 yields 0.01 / 1.62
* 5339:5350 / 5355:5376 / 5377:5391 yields 0.02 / 1.69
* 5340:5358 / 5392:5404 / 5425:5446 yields 0.07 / 1.59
